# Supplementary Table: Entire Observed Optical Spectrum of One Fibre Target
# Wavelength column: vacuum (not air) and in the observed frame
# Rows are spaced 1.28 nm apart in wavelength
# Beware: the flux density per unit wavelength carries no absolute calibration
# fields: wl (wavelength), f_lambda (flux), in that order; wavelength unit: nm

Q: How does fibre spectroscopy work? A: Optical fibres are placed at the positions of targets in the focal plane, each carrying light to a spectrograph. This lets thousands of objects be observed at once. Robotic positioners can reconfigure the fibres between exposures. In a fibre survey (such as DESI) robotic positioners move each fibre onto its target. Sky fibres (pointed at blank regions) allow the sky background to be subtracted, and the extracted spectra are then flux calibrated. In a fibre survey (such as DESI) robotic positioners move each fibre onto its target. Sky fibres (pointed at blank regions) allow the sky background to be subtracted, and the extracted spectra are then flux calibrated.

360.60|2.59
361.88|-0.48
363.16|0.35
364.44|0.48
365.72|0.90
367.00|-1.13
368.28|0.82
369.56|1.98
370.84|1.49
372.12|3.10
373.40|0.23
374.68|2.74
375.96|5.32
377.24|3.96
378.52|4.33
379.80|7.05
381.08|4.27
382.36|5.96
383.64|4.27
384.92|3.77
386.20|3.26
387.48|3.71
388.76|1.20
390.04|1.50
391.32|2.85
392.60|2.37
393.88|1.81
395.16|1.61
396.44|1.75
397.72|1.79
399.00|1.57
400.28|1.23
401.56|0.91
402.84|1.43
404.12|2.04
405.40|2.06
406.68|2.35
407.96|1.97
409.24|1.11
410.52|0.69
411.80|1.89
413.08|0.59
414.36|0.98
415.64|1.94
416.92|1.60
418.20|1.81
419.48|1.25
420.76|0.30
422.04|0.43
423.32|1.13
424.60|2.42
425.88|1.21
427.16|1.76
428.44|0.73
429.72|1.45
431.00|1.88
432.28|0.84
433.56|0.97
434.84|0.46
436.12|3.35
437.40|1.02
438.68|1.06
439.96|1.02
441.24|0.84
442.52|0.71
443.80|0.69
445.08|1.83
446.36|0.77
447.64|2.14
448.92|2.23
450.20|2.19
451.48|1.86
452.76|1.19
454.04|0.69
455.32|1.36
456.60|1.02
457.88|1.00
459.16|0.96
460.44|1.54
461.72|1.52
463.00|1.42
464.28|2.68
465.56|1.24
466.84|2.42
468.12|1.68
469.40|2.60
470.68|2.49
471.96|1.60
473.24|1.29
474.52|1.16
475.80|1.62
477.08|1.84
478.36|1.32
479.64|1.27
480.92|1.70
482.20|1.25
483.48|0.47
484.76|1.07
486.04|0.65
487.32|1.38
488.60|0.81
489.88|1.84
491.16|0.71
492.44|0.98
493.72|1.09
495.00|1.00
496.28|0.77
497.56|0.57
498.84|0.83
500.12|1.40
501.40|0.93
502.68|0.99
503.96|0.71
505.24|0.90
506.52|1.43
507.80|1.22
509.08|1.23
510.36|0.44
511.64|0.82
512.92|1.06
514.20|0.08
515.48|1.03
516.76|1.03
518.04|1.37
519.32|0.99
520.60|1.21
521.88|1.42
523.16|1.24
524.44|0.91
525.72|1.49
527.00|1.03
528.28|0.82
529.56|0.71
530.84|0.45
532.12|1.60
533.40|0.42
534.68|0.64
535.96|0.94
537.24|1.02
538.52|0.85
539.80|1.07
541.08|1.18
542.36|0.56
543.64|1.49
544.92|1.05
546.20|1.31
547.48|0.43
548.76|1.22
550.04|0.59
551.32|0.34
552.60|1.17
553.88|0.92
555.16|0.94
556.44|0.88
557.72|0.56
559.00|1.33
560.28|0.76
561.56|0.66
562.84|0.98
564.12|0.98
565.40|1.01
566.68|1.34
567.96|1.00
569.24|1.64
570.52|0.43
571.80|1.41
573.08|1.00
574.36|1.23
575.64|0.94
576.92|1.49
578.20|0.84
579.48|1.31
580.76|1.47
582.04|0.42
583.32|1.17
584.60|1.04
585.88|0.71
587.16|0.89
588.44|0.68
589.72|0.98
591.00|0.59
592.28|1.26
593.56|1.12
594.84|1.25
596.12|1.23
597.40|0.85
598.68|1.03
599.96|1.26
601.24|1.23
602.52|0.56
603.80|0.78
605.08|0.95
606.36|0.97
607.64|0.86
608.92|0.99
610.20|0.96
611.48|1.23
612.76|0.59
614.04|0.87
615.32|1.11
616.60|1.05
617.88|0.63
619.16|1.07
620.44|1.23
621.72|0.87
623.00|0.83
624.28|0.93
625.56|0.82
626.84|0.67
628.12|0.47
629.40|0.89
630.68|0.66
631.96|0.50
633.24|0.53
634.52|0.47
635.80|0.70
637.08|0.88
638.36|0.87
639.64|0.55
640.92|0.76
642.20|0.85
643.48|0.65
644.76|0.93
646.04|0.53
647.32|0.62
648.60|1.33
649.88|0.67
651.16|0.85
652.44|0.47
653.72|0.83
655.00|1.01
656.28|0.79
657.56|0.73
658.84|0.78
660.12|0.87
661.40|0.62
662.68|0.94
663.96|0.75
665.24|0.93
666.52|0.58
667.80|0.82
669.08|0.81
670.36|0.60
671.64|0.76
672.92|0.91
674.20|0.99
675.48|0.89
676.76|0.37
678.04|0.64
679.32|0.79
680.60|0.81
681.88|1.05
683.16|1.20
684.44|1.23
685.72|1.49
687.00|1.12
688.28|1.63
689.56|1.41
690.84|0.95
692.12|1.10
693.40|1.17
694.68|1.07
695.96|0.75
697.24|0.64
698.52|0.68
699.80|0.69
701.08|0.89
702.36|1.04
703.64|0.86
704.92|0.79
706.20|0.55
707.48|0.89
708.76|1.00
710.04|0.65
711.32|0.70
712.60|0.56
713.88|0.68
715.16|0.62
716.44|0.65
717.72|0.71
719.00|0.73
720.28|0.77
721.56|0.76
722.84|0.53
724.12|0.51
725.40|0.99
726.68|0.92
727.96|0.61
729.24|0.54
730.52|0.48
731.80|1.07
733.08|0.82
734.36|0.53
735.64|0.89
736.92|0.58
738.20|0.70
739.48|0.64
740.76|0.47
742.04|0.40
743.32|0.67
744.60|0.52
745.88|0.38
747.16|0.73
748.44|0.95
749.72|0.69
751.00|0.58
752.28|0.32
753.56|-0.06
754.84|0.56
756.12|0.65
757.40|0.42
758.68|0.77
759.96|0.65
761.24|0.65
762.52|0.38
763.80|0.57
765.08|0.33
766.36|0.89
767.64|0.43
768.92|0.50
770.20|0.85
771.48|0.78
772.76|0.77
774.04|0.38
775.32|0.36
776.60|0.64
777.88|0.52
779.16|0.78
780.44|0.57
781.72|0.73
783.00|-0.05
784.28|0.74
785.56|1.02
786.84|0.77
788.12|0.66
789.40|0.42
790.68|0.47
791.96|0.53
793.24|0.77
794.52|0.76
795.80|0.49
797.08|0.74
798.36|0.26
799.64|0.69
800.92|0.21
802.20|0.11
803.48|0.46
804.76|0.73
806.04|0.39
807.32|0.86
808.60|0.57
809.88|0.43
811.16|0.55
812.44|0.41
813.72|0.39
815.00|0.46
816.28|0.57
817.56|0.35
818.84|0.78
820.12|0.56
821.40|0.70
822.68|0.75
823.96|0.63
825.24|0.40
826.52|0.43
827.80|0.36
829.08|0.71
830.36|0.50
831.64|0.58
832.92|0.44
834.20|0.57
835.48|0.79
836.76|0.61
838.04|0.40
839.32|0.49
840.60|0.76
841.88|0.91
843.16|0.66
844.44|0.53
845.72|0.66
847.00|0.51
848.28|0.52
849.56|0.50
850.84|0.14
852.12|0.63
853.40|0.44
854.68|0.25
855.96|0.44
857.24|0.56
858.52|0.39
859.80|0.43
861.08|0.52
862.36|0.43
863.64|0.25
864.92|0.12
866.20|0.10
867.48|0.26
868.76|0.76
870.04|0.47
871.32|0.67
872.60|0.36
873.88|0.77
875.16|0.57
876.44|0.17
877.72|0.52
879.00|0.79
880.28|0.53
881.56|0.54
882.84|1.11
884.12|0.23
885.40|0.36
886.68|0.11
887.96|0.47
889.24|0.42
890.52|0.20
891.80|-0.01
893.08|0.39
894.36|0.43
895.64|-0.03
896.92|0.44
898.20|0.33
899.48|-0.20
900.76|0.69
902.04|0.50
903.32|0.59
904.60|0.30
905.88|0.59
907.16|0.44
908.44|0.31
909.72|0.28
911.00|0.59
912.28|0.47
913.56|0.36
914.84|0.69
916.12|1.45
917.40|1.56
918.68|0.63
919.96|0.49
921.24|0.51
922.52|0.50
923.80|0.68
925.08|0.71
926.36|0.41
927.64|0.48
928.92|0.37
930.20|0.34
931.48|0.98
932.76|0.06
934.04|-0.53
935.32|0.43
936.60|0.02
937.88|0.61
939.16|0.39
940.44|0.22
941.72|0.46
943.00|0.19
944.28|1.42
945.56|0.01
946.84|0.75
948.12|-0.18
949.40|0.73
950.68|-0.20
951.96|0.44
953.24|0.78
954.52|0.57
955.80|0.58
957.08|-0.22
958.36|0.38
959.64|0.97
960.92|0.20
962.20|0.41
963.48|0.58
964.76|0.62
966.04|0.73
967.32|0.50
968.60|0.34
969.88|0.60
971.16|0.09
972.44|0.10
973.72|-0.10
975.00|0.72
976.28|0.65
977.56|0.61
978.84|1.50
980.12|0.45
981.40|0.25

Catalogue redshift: 1.459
